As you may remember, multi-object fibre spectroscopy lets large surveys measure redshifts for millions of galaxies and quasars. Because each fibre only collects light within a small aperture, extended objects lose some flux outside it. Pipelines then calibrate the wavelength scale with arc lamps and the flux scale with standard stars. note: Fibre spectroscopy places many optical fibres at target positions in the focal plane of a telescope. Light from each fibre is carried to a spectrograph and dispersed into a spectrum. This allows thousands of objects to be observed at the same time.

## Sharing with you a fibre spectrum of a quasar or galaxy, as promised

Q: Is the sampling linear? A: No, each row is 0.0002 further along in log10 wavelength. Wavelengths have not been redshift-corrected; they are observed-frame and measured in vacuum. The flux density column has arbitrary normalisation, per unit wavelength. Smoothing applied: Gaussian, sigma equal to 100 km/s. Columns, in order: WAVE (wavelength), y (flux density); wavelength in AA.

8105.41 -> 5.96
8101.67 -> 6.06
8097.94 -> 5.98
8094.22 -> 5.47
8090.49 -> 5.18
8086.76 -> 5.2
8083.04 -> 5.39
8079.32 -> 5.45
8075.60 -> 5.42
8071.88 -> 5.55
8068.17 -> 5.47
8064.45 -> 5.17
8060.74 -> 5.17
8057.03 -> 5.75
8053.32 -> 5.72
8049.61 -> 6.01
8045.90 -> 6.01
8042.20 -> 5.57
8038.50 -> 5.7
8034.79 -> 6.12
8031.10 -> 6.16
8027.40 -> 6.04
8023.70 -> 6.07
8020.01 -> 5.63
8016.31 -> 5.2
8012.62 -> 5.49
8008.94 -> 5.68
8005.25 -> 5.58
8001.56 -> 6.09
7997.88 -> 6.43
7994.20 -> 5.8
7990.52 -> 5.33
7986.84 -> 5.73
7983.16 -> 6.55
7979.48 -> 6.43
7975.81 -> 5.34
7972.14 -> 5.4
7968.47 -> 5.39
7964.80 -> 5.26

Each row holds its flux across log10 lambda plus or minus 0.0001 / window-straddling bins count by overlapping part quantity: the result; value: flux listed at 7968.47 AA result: 5.39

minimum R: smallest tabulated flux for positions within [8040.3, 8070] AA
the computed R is 5.17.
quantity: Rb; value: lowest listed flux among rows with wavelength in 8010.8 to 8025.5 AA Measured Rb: 5.2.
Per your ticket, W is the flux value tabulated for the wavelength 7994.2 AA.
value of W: 5.8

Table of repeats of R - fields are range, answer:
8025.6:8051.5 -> 5.57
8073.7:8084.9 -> 5.39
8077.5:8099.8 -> 5.18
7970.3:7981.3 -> 5.34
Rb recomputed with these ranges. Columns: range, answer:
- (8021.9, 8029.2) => 6.04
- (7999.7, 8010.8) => 5.58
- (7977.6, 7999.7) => 5.33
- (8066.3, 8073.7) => 5.47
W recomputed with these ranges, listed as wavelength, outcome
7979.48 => 6.43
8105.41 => 5.96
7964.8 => 5.26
